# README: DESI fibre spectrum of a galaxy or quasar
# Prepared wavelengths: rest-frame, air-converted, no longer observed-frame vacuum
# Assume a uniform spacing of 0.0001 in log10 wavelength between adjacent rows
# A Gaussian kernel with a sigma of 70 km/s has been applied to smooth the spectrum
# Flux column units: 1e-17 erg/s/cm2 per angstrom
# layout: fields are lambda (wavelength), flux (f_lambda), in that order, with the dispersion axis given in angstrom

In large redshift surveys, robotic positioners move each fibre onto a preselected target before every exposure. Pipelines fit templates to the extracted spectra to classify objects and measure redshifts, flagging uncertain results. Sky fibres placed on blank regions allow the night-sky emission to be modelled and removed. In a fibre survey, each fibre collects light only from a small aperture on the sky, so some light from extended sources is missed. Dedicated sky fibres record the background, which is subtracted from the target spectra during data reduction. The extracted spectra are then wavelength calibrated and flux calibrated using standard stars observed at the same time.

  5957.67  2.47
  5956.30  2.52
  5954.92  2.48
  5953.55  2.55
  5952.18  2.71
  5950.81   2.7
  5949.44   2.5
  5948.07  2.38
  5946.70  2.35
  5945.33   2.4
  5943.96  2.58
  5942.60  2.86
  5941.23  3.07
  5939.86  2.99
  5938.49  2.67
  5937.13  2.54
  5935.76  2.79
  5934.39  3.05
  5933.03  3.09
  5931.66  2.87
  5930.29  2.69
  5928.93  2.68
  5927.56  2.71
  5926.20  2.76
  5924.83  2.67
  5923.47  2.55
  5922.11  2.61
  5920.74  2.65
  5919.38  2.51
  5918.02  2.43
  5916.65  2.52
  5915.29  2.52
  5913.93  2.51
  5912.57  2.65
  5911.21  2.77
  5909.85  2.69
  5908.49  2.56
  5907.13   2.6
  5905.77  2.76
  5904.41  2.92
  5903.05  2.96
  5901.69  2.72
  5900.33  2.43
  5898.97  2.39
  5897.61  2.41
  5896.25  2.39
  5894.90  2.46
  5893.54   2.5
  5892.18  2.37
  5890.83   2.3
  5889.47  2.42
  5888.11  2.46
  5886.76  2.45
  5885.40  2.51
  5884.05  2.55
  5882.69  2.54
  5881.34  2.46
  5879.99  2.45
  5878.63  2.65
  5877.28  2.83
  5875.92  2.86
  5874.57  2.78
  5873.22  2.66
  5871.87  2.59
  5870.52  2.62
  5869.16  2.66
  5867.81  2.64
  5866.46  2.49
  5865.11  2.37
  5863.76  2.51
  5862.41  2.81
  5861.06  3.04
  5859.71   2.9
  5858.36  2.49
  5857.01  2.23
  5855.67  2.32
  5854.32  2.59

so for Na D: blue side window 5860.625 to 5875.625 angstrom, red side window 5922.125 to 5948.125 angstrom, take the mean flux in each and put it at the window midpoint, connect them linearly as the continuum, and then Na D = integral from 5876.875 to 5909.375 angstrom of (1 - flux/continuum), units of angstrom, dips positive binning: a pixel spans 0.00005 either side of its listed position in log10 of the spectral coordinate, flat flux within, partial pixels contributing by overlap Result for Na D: 1.6 angstrom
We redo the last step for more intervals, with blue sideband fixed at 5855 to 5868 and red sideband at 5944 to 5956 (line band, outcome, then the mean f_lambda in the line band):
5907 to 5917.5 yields -0.2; 2.6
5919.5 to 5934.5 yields -1.2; 2.74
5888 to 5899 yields 0.6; 2.41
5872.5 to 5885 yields -0.4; 2.64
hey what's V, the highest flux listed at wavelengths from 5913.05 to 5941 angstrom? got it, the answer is 3.09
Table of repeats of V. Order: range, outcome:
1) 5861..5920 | 3.04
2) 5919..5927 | 2.76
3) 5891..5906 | 2.96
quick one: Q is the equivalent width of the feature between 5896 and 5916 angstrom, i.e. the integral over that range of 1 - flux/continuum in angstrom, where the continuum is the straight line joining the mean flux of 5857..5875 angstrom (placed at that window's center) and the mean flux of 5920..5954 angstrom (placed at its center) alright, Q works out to 0.4 angstrom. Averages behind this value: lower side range 2.64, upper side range 2.7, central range 2.62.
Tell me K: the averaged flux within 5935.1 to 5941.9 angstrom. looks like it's 2.81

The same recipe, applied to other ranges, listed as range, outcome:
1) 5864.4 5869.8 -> 2.54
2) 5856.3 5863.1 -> 2.69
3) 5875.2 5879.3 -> 2.78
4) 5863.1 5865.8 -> 2.44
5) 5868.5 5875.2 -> 2.66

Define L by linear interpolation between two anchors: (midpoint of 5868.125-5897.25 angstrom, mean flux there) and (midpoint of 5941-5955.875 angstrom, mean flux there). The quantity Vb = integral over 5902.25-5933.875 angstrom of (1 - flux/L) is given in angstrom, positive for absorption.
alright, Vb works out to -1.5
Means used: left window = 2.55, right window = 2.58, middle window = 2.68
